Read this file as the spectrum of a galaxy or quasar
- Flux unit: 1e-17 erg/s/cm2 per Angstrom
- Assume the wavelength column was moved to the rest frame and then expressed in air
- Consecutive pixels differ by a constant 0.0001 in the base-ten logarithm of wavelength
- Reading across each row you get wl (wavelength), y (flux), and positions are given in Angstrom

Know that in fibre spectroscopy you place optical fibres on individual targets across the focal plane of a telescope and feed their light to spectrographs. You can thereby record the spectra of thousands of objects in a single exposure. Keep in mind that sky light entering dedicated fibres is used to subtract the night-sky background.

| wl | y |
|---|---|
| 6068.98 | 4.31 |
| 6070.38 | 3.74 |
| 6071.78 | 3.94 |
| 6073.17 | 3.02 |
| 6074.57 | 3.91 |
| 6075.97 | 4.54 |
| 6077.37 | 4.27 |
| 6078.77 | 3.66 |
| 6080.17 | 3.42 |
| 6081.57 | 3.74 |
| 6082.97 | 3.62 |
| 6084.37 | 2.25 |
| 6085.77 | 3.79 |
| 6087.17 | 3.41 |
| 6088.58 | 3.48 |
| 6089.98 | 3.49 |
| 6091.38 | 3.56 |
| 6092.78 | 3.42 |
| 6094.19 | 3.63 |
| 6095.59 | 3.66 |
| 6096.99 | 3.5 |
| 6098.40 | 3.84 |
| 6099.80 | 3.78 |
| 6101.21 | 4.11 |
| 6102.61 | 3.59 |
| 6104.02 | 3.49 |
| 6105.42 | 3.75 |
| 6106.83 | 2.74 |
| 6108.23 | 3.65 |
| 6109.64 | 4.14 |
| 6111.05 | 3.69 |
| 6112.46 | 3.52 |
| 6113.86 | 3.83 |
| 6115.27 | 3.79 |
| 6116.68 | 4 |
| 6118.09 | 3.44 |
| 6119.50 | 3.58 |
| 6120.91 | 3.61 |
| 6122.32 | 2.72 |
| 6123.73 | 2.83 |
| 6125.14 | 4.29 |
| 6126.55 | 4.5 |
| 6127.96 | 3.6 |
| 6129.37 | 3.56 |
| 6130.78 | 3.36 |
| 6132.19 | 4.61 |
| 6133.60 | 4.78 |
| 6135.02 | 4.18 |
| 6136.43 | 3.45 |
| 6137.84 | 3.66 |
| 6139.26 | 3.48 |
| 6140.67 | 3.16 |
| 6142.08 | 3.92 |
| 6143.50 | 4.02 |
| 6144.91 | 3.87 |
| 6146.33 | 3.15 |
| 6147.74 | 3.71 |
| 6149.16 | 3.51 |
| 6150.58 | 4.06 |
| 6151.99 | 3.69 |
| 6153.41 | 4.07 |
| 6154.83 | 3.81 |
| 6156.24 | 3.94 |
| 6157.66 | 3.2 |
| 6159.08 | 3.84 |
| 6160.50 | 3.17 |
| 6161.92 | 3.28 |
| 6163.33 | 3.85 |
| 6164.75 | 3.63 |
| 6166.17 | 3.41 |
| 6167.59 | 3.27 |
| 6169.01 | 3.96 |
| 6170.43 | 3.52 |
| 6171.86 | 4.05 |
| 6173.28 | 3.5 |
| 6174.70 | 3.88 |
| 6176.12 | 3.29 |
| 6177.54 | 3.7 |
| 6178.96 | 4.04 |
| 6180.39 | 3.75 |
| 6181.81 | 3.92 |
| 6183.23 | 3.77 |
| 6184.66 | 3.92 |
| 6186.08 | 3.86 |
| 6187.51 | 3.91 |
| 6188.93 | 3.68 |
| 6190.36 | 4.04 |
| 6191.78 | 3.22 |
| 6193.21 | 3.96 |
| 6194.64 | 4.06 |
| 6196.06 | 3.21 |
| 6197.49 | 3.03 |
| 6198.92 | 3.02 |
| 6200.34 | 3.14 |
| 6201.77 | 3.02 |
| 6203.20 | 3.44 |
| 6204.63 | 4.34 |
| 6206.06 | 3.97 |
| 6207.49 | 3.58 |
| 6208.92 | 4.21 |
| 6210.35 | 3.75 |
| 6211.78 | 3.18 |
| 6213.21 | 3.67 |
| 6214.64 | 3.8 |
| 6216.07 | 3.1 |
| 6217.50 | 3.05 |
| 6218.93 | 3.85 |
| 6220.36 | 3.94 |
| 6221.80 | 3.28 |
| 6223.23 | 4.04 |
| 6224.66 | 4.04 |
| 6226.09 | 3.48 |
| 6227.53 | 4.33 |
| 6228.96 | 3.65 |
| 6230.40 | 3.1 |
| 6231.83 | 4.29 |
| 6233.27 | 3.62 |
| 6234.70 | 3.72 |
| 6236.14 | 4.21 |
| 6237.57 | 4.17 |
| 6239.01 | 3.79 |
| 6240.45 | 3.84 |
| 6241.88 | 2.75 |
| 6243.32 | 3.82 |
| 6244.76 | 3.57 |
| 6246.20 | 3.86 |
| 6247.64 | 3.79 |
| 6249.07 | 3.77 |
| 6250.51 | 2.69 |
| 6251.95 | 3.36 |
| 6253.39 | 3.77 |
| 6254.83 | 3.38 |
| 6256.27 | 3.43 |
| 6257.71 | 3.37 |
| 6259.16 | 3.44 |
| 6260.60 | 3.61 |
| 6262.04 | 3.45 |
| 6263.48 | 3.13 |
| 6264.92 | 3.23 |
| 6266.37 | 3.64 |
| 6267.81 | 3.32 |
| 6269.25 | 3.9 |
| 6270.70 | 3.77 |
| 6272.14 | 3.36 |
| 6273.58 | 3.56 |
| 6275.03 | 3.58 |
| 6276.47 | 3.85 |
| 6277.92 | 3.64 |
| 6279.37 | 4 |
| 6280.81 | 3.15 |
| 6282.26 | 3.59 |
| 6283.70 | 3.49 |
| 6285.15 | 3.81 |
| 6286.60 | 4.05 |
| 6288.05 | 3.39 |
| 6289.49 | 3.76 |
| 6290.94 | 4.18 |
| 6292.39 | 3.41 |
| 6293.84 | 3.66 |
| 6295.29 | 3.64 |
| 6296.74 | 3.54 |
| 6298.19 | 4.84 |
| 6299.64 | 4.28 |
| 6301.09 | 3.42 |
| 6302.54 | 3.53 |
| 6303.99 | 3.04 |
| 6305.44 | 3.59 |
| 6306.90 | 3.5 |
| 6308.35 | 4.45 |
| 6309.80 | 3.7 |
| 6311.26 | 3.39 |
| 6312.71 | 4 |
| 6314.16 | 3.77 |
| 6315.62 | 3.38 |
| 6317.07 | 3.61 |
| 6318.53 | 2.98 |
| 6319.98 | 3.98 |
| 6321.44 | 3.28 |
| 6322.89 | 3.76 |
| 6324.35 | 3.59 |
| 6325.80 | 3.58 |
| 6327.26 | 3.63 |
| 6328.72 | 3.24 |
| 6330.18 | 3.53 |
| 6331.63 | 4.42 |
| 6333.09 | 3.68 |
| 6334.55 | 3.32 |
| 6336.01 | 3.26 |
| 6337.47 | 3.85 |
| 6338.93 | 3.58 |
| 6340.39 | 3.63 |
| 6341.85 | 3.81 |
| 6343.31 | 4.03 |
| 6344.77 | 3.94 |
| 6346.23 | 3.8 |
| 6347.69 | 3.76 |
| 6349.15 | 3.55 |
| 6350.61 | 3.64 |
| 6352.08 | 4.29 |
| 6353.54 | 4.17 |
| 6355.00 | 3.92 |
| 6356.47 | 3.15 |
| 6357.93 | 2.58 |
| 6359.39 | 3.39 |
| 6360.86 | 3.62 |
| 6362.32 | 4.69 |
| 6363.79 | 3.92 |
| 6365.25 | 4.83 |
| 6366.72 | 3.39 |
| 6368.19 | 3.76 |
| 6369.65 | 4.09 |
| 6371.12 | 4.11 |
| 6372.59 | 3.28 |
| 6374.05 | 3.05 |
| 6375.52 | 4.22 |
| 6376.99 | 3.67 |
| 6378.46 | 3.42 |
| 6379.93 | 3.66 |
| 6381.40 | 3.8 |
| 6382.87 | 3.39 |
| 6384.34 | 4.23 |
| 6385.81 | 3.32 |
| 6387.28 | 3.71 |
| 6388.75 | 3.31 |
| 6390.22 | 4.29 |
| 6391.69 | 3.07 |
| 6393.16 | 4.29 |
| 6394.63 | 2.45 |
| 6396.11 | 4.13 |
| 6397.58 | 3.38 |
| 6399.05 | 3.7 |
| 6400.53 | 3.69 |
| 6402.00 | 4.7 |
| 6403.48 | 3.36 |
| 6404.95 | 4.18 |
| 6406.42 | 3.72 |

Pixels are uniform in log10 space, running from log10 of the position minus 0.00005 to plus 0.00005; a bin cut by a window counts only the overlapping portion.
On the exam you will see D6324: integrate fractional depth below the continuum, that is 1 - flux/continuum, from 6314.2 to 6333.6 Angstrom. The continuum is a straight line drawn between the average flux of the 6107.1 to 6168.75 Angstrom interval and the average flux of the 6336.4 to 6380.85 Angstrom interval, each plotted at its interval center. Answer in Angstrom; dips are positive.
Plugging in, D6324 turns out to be 0.8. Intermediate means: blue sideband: 3.69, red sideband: 3.76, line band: 3.59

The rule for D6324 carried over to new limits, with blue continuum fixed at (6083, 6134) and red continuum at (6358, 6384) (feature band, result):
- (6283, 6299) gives -0.3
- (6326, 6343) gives 0.5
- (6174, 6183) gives -0.2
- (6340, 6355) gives -0.5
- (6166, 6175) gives 0.0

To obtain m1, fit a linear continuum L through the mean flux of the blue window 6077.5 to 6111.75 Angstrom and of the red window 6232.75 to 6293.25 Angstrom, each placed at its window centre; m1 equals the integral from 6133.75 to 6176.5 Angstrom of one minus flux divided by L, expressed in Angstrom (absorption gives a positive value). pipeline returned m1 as -1.0 Angstrom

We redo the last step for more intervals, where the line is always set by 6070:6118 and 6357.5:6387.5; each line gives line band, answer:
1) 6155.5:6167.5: 0.5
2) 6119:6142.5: -0.4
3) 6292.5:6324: 0.3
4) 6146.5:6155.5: -0.3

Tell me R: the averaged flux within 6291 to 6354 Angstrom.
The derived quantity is 3.7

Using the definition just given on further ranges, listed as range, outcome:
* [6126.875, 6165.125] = 3.73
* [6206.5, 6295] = 3.63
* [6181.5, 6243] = 3.67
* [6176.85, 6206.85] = 3.67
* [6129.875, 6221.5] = 3.68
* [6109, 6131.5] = 3.65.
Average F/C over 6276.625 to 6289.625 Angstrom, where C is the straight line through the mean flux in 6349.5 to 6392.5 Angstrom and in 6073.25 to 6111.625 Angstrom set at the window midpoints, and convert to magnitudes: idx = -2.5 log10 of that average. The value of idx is 0.01 mag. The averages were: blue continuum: 3.62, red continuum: 3.72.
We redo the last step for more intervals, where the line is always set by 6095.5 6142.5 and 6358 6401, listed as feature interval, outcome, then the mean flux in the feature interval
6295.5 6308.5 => -0.02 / 3.76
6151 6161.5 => 0.01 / 3.67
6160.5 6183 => 0.01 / 3.66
